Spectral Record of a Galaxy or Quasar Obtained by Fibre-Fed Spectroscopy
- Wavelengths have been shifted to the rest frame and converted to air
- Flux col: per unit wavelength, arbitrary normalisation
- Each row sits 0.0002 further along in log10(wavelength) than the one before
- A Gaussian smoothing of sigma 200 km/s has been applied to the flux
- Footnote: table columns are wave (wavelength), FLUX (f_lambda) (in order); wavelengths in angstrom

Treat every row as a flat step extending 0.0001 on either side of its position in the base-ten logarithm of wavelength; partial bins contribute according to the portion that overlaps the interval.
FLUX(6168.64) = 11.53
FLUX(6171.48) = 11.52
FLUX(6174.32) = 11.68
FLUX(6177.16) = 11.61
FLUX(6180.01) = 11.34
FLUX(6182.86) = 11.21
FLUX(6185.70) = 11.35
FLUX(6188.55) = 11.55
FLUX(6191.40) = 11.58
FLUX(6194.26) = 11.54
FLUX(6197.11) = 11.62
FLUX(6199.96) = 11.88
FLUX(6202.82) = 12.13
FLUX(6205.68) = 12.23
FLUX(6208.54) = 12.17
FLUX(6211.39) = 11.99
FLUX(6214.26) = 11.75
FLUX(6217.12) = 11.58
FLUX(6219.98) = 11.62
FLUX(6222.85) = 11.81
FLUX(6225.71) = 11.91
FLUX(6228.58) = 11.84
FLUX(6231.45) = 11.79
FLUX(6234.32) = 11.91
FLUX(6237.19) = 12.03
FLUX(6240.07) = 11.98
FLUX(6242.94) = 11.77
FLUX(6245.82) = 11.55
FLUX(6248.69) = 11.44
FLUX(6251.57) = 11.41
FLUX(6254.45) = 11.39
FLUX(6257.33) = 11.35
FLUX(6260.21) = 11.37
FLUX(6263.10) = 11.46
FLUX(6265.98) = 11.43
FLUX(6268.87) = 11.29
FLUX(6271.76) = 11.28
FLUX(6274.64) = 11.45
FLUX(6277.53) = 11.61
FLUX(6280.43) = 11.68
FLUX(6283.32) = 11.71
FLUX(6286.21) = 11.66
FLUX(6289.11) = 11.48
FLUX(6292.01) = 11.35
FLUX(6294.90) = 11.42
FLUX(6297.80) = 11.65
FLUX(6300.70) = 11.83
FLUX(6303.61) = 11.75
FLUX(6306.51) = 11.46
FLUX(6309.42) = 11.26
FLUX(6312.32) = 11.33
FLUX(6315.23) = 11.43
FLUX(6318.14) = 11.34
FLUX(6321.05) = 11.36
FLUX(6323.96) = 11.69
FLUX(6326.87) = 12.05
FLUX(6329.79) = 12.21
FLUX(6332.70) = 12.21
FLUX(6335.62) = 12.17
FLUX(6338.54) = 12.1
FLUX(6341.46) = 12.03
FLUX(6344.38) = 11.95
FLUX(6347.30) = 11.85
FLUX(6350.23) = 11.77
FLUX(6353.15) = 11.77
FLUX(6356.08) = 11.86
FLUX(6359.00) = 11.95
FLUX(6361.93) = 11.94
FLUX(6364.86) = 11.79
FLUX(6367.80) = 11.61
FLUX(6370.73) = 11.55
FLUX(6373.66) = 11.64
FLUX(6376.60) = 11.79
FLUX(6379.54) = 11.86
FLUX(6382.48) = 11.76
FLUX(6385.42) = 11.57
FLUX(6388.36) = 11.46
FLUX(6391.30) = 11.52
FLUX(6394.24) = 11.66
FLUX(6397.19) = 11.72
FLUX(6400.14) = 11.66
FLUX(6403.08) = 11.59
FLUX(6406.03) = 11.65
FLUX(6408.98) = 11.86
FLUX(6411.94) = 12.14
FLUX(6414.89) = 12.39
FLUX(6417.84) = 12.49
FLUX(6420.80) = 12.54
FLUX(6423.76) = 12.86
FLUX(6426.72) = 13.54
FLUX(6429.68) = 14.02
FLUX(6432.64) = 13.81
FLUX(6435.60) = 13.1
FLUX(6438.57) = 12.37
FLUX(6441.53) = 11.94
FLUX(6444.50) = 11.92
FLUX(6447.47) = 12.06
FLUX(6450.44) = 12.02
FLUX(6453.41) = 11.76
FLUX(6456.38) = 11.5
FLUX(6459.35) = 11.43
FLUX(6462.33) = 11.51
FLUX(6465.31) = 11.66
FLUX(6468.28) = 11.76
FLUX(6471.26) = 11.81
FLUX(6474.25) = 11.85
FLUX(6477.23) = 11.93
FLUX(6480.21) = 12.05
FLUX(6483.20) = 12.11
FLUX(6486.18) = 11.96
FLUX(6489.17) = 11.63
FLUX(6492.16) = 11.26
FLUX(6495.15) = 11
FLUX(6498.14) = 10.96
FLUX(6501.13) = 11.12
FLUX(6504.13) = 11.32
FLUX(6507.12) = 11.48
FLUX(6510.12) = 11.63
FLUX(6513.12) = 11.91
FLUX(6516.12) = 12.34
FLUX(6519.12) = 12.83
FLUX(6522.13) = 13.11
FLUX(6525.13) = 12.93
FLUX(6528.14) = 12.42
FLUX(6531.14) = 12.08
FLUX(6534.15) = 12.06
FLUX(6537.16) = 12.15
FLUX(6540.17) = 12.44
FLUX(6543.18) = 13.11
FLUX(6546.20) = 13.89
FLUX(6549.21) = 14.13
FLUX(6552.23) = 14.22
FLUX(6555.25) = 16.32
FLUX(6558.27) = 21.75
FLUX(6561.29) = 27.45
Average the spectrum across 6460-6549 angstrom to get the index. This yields 12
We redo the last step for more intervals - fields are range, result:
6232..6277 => 11.5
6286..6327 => 11.5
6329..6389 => 11.9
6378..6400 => 11.6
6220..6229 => 11.8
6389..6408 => 11.6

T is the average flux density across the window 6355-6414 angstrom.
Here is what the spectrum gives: 11.7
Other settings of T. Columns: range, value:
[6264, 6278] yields 11.4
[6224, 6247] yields 11.8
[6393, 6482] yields 12.2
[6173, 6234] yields 11.7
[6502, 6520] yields 11.9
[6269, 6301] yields 11.5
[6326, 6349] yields 12.1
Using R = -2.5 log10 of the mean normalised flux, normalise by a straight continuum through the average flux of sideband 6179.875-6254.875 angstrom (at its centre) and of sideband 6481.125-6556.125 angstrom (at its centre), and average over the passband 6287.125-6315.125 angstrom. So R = 0.04 mag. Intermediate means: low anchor 11.7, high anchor 12.4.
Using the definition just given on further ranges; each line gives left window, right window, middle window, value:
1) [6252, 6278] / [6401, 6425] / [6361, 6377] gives 0.02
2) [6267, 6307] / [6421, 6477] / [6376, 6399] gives 0.03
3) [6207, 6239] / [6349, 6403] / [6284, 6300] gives 0.02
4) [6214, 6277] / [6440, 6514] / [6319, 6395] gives -0.02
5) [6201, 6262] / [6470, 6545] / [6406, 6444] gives -0.07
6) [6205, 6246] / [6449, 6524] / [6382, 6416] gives 0.01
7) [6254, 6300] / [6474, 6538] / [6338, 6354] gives -0.03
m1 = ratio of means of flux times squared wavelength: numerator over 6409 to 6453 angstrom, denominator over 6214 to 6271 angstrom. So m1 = 1.2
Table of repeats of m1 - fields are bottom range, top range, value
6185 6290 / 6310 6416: 1.05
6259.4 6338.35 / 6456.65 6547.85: 1.10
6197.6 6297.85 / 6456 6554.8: 1.13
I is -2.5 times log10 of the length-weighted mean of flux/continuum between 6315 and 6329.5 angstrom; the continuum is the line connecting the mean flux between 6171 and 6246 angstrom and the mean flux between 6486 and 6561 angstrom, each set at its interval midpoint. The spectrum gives 0.05 mag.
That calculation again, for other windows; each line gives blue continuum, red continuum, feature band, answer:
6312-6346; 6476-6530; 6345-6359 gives 0.00 mag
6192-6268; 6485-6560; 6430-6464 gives 0.03 mag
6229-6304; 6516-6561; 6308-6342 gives 0.03 mag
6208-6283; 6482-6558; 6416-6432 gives -0.07 mag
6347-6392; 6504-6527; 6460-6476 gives 0.03 mag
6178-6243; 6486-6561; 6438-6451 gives 0.06 mag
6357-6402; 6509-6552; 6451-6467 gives 0.06 mag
